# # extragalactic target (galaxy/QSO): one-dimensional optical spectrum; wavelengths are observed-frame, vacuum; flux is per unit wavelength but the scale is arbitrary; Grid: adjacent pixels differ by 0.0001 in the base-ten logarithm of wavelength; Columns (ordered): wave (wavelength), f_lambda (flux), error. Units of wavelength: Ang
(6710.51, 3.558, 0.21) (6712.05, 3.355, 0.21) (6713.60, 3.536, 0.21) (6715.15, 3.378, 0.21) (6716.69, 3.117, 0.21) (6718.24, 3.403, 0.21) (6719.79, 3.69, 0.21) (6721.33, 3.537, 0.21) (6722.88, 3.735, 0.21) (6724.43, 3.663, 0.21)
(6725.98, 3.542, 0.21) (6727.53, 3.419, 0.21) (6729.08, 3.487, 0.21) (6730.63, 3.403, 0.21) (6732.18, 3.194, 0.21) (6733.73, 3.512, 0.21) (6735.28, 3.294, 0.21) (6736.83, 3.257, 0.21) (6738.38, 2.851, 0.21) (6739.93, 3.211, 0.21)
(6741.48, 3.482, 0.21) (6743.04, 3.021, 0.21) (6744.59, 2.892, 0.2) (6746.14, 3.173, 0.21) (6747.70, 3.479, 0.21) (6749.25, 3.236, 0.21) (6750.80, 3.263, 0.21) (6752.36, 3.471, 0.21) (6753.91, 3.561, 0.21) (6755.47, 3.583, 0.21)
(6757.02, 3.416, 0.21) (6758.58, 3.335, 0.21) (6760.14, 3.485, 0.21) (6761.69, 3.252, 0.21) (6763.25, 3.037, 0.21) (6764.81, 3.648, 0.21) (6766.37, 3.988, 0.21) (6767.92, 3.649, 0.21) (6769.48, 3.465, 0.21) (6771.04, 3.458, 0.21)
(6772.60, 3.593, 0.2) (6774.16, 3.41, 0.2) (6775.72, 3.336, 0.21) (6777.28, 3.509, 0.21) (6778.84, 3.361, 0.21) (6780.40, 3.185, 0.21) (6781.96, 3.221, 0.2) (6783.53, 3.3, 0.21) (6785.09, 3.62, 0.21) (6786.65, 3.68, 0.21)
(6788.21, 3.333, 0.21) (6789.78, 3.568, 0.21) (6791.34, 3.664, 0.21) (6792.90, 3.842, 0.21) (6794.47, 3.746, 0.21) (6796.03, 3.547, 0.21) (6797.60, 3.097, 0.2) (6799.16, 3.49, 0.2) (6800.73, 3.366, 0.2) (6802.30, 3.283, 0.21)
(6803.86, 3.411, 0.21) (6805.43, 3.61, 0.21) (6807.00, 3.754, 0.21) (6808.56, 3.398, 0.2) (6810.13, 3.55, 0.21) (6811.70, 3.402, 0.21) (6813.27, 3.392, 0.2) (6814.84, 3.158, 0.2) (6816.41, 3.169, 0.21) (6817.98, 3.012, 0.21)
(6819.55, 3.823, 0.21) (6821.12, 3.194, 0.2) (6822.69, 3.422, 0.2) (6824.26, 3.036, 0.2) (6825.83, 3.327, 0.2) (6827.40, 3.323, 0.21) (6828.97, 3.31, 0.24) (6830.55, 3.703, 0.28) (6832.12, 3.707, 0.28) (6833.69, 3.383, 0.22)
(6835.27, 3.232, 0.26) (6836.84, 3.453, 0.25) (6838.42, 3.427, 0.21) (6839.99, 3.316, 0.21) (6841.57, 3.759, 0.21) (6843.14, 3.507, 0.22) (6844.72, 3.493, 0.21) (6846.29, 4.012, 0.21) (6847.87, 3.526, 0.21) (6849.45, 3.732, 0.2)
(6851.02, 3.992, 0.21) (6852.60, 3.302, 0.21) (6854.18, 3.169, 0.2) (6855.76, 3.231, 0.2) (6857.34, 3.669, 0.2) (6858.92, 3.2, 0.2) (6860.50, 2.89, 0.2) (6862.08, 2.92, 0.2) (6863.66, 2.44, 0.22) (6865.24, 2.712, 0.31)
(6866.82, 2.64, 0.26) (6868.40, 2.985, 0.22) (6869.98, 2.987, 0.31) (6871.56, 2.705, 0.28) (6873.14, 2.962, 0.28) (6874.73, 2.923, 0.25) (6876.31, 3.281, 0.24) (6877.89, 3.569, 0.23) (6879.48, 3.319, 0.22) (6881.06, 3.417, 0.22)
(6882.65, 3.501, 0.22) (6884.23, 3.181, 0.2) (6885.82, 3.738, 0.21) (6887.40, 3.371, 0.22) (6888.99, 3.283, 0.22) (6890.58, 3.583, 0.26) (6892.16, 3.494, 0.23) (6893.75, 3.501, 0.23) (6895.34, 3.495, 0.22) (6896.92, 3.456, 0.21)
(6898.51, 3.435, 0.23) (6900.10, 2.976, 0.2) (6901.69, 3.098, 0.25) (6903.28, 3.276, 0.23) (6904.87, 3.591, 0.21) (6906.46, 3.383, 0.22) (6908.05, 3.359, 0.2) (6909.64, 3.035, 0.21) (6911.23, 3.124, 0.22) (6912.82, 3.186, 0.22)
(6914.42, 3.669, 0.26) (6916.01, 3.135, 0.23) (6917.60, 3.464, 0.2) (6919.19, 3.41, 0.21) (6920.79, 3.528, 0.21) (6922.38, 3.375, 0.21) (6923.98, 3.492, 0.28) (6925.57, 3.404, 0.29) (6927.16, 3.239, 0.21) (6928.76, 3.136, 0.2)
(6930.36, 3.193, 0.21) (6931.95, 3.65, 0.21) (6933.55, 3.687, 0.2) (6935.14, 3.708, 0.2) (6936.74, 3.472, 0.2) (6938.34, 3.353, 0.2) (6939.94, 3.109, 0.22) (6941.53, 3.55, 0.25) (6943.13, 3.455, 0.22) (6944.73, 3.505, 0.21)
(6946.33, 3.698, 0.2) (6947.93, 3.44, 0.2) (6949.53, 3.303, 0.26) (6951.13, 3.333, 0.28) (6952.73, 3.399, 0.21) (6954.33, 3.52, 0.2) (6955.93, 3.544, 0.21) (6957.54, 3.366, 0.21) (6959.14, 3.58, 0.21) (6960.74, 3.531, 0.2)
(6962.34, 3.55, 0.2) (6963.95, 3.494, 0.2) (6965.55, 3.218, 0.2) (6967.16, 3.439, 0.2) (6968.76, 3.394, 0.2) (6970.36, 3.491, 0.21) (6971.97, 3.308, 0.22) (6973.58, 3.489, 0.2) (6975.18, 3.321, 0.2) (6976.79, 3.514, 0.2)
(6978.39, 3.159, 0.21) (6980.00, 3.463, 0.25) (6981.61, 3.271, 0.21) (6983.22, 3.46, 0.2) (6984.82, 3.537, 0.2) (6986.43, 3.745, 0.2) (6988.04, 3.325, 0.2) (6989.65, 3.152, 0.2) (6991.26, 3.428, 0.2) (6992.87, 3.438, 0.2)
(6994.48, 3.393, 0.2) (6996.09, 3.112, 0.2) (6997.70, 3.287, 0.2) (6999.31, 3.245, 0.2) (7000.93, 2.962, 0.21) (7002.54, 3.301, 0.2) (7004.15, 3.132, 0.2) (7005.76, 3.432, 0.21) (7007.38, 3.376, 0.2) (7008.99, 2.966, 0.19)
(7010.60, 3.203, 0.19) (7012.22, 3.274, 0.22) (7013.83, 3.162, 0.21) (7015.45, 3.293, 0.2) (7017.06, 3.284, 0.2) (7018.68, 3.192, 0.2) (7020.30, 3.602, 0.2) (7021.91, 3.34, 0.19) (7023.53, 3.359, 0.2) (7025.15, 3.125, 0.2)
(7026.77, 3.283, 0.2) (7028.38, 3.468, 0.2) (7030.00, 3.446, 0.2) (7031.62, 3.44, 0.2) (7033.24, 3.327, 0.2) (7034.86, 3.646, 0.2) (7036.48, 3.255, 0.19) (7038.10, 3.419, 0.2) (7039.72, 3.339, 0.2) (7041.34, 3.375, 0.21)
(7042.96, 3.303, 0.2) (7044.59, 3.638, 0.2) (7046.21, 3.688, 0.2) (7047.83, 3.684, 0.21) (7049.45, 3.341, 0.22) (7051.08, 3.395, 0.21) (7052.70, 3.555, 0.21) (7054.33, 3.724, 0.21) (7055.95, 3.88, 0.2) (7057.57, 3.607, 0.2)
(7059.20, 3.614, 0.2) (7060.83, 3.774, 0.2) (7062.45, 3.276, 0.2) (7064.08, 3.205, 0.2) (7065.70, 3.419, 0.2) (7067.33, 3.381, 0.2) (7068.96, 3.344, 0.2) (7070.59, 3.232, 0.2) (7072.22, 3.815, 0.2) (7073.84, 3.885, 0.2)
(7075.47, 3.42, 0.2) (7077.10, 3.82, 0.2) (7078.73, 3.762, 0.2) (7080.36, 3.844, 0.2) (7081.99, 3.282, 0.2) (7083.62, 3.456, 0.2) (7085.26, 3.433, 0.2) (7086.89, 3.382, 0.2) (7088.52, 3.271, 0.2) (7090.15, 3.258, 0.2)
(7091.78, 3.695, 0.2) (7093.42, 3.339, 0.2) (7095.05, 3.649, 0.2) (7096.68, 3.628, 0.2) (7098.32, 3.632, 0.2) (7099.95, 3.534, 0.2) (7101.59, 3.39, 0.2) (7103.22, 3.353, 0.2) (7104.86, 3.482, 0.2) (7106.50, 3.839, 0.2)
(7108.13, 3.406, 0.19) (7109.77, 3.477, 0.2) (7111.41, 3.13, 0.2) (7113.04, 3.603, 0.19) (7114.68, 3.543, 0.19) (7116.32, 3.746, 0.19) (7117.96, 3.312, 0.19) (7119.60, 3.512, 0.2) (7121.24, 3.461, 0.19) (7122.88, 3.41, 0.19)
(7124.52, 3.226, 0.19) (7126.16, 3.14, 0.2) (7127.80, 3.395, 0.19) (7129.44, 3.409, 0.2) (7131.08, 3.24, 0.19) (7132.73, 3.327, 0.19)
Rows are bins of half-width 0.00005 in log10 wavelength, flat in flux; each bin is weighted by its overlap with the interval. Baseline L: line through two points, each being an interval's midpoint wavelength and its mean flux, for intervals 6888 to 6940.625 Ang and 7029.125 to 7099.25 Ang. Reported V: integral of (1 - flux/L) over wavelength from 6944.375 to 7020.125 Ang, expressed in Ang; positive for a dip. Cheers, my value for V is 1.6 Ang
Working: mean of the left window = 3.37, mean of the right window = 3.51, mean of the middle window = 3.36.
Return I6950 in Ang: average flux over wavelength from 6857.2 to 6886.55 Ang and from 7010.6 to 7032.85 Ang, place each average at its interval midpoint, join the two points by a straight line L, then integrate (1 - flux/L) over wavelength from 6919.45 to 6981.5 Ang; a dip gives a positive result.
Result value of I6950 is -4.2 Ang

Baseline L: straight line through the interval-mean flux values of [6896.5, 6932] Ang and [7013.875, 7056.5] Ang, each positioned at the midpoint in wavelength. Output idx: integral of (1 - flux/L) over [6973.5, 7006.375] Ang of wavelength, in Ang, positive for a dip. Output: 0.5 Ang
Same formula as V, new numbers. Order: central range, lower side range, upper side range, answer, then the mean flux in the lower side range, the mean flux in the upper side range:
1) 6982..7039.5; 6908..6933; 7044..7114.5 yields 2.0 Ang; 3.34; 3.52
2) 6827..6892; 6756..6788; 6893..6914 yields 0.8 Ang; 3.45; 3.31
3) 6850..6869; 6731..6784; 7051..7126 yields 1.7 Ang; 3.36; 3.51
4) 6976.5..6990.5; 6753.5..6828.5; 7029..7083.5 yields 0.4 Ang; 3.44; 3.52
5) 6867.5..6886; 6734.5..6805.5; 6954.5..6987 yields 1.3 Ang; 3.4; 3.44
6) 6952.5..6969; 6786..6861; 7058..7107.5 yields 0.1 Ang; 3.45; 3.51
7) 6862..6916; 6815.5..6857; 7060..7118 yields 3.6 Ang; 3.45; 3.5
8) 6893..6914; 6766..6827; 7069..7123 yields 1.0 Ang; 3.44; 3.51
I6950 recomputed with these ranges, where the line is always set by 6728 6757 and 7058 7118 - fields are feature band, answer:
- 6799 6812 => -0.5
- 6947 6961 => -0.1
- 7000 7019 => 1.3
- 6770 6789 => -0.5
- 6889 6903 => 0.1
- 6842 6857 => -0.9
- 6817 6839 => -0.2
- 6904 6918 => 0.3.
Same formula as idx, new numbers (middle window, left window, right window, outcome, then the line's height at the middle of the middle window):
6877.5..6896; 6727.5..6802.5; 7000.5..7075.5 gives -0.2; 3.41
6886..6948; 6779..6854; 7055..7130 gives 1.4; 3.47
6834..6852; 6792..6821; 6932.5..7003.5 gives -0.8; 3.43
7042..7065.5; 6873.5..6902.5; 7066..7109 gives -0.4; 3.49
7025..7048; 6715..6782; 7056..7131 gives 0.3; 3.47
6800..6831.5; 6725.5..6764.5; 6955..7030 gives -0.5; 3.33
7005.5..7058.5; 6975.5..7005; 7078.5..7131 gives -0.5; 3.38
